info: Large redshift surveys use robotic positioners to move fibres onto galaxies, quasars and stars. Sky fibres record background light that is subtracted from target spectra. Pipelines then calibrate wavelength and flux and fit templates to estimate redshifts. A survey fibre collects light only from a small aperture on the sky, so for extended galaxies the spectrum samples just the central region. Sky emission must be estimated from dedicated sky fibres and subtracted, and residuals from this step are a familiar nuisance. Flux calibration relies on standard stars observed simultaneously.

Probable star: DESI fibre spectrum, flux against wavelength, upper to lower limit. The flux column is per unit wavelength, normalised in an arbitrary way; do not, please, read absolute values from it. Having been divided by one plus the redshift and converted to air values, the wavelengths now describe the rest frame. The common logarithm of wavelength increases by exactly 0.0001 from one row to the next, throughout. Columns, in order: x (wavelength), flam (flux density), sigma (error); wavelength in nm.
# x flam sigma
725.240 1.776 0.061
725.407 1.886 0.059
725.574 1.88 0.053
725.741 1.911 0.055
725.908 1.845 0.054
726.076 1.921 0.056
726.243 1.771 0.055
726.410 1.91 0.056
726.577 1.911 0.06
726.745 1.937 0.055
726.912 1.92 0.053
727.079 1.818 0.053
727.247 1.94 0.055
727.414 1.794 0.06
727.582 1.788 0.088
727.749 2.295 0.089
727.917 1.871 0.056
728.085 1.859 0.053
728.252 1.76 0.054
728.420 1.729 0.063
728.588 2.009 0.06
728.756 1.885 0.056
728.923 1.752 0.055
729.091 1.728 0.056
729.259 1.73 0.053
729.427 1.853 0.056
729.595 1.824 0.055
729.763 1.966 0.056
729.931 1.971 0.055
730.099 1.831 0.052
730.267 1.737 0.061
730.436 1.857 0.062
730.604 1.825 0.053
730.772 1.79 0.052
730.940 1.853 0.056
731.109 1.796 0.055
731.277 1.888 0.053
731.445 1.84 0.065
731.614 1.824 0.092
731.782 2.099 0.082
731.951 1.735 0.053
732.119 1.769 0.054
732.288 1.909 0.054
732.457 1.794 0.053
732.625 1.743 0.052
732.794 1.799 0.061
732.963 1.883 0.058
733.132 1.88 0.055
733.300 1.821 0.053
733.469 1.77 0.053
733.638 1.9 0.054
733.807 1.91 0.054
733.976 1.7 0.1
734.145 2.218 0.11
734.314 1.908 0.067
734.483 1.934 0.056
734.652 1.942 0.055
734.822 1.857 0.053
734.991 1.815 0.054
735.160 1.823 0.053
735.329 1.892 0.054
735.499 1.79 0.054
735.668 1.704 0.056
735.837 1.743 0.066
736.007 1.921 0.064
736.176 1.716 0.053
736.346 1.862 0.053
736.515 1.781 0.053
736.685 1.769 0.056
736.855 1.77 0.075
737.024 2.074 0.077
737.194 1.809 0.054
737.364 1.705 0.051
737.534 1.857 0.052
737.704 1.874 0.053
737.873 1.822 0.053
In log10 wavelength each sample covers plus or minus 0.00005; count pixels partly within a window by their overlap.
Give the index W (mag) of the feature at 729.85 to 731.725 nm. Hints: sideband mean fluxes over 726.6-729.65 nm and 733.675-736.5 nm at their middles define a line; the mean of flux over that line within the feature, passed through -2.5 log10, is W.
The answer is 0.011 mag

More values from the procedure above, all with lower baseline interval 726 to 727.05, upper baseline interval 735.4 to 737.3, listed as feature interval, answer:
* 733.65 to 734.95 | -0.052 mag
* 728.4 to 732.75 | 0.013 mag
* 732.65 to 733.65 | 0.004 mag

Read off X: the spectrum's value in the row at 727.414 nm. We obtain 1.794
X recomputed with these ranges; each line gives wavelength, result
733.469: 1.77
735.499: 1.79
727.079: 1.818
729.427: 1.853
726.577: 1.911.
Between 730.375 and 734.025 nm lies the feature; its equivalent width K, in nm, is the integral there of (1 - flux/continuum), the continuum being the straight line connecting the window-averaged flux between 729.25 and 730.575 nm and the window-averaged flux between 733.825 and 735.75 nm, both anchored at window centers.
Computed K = 0.05 nm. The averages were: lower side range 1.85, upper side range 1.87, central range 1.84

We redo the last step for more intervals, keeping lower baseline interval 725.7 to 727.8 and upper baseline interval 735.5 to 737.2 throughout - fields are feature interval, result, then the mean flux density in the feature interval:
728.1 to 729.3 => 0.05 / 1.81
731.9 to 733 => 0.03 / 1.8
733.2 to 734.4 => -0.03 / 1.89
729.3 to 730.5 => 0.01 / 1.86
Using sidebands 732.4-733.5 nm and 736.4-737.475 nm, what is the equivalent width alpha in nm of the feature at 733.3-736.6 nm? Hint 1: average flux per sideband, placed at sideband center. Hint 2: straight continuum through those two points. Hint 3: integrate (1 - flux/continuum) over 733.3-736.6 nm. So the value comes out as -0.06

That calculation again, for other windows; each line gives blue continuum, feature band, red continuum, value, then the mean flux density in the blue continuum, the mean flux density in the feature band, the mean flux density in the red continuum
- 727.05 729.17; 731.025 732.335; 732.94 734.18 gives 0.01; 1.86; 1.86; 1.87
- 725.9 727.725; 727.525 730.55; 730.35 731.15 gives -0.01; 1.88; 1.86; 1.82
